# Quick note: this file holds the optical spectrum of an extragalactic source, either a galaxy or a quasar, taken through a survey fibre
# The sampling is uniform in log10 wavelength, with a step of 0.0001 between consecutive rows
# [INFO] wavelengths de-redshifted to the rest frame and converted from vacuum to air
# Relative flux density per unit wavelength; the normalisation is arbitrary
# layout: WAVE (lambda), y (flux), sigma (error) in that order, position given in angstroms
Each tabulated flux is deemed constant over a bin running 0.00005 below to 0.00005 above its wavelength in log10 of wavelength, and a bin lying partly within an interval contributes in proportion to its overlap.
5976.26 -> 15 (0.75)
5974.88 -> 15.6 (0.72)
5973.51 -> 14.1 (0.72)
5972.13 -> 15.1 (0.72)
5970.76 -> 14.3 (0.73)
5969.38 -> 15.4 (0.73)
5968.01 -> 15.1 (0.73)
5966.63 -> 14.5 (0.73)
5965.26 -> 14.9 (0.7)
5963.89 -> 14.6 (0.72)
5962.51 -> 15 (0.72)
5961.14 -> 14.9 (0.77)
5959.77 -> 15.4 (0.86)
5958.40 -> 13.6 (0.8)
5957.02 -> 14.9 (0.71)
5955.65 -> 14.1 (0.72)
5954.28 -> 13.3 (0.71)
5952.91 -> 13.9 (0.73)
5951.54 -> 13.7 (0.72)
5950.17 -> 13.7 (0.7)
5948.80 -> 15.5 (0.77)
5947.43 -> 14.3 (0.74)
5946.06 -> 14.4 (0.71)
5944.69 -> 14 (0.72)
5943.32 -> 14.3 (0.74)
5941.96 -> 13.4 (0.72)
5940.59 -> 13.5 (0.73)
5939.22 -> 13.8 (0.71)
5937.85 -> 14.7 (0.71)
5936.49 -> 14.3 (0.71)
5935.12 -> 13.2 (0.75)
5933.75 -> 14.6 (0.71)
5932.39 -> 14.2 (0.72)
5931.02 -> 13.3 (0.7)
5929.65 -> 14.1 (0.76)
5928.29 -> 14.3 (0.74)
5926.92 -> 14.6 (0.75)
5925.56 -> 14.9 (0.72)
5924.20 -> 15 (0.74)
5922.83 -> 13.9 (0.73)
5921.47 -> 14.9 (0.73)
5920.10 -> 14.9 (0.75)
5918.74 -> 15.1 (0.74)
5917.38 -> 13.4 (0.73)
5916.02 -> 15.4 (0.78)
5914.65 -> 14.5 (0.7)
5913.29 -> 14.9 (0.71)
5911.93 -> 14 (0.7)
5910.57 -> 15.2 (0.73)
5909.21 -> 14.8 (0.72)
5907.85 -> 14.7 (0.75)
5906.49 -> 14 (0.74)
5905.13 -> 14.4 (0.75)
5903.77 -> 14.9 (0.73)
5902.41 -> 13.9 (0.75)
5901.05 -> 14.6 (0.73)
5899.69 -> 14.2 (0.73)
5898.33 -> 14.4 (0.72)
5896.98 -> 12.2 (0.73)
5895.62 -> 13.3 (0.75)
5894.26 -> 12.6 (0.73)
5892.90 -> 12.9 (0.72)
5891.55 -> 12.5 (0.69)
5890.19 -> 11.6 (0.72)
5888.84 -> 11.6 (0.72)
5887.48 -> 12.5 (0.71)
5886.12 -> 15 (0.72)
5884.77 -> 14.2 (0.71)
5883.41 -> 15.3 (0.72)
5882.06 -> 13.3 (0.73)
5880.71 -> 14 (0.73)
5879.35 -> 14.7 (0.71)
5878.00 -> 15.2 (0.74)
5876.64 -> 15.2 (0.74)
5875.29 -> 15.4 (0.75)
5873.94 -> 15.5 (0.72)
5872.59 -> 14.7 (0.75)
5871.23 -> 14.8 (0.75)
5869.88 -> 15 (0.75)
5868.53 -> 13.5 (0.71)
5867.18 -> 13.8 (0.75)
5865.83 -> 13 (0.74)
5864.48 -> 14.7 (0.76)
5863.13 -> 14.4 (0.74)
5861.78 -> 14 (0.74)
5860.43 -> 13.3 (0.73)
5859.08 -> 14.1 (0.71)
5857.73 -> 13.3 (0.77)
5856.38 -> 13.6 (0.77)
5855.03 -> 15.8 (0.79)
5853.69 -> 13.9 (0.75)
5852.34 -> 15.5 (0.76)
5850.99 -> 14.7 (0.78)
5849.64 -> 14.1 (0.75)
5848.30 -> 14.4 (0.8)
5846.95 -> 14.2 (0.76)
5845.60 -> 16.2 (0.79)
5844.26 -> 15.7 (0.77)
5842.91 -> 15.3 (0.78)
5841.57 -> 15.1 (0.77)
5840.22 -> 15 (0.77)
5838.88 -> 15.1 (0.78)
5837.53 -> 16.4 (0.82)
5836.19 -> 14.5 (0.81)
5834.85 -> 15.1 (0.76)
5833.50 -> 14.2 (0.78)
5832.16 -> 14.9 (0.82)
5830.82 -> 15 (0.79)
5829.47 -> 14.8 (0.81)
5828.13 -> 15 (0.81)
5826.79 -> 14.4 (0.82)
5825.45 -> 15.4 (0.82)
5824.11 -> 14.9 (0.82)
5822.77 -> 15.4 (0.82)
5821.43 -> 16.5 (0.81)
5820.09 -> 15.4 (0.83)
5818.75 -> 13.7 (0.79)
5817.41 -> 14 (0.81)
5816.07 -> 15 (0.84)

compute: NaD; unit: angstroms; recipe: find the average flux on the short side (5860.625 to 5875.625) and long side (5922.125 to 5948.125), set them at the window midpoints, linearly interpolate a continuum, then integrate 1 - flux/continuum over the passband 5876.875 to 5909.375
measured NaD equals 1.2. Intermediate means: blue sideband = 14.4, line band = 13.8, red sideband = 14.1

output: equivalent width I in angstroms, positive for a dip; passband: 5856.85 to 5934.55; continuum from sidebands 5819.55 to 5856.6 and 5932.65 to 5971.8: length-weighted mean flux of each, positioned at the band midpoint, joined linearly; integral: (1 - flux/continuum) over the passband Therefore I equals 2.82 angstroms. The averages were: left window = 15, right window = 14.3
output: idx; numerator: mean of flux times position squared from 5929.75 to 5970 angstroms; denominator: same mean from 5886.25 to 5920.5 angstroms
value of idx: 1.05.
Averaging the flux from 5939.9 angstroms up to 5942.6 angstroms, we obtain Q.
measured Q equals 13.4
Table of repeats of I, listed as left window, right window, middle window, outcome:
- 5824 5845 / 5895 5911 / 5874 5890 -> 0.3 angstroms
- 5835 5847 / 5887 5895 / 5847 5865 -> 0.2 angstroms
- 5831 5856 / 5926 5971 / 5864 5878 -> 0.2 angstroms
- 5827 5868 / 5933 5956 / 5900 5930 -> -0.7 angstroms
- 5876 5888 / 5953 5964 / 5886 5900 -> 1.5 angstroms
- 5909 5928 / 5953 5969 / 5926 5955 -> 1.1 angstroms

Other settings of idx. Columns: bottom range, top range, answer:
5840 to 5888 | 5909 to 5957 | 1.01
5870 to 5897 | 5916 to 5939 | 1.05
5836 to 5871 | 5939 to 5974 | 1.02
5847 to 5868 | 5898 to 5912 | 1.04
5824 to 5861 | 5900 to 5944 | 1.00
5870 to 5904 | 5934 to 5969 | 1.05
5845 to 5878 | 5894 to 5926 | 1.01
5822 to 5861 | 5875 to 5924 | 0.97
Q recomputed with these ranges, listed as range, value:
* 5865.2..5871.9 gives 14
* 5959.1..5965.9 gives 15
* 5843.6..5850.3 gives 14.9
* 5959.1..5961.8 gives 15.2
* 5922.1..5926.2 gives 14.6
